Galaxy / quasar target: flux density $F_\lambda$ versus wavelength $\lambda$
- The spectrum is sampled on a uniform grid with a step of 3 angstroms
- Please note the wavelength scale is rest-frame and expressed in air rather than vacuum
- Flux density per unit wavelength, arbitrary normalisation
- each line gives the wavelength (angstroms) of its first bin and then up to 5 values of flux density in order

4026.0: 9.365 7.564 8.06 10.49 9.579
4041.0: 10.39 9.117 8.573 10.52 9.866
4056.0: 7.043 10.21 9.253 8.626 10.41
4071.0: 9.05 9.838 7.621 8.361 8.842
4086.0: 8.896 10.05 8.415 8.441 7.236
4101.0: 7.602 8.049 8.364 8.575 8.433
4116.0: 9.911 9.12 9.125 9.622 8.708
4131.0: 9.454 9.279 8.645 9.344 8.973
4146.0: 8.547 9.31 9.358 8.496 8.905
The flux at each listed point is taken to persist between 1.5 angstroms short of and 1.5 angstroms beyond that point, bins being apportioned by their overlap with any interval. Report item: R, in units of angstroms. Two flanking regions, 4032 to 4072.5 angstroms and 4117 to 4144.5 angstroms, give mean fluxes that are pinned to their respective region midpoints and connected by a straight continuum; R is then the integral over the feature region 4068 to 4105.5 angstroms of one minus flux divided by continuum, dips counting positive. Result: 2.8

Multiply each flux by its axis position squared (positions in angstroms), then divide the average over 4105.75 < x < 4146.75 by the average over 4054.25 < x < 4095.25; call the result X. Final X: 1.03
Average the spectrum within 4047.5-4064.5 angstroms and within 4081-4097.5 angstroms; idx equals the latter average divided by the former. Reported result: 0.9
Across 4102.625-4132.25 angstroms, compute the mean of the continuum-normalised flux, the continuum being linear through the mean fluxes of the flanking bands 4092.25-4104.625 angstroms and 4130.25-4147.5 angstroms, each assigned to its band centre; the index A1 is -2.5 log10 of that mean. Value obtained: -0.06 mag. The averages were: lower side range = 7.88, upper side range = 9.02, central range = 8.94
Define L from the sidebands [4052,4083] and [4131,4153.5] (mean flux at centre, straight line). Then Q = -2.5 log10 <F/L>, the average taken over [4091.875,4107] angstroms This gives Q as 0.14 mag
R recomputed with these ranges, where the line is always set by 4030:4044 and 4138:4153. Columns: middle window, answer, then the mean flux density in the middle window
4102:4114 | 1.2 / 8.32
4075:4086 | 1.1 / 8.43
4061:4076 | 0.0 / 9.38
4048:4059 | 0.2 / 9.26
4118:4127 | -0.1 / 9.27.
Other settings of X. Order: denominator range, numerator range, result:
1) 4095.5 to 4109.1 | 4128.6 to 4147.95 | 1.16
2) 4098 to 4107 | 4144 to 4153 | 1.18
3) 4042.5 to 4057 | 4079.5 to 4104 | 0.95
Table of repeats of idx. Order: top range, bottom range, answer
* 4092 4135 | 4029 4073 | 0.93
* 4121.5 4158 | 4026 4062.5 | 0.98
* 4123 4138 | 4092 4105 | 1.16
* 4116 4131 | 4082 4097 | 1.04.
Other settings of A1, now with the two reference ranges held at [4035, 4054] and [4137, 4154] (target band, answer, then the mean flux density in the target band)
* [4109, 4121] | 0.03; 9.03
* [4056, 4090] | 0.05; 9.09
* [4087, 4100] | 0.11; 8.51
